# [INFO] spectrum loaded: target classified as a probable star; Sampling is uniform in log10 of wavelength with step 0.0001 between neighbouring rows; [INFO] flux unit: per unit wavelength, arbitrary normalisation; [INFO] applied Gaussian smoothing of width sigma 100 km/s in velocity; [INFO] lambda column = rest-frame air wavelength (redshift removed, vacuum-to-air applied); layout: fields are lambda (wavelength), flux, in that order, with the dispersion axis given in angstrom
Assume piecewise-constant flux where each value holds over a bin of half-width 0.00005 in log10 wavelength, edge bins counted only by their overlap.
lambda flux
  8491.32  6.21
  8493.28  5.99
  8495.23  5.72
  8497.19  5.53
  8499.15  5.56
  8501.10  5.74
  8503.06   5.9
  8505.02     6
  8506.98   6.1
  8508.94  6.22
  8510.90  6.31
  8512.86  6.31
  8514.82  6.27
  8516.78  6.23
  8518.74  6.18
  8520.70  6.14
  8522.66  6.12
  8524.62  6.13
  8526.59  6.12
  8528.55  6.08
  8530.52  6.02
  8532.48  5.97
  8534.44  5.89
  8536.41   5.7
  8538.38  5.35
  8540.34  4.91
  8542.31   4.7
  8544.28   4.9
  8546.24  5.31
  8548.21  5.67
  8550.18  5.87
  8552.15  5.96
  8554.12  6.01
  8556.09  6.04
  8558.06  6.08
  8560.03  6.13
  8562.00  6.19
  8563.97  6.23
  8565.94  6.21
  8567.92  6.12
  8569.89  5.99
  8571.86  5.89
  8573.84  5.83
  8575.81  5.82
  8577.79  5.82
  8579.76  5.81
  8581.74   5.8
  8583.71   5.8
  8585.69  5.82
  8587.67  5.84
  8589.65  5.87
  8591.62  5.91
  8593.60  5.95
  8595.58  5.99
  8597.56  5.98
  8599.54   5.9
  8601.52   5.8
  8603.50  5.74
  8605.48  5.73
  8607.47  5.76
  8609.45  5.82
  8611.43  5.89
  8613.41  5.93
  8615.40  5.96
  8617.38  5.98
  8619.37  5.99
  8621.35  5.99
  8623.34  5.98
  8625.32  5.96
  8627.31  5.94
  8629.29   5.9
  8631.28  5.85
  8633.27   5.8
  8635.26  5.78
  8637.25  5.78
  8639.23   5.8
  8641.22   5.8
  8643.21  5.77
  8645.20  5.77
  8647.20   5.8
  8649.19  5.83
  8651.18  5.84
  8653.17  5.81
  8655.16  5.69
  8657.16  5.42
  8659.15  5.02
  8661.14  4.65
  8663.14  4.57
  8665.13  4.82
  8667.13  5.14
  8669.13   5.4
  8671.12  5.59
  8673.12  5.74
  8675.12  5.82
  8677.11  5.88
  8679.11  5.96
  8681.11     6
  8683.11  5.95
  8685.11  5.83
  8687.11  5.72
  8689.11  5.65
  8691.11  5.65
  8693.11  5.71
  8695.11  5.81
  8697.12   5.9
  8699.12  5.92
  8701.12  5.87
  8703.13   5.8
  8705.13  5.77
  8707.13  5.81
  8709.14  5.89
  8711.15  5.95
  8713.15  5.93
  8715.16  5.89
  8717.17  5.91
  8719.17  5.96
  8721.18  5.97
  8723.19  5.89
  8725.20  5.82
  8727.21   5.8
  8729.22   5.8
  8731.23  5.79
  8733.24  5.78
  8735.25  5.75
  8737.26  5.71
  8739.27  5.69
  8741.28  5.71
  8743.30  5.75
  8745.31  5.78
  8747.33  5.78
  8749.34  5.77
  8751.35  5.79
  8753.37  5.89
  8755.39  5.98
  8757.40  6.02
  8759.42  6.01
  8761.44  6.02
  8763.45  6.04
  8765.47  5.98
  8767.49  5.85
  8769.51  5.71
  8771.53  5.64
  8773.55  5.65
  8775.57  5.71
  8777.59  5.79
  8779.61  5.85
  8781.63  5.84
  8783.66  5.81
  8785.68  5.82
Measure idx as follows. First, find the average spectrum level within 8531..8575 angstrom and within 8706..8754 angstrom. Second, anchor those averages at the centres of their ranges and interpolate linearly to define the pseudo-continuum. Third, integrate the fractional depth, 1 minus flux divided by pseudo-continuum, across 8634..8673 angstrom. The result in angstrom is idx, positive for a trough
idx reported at 2.1 angstrom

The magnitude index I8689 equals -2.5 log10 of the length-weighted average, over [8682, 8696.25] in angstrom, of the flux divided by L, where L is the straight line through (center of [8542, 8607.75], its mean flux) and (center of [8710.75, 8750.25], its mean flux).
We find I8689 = 0.012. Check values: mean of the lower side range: 5.85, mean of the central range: 5.76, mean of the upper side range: 5.82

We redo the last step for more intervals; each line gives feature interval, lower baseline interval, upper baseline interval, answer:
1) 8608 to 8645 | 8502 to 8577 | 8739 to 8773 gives 0.00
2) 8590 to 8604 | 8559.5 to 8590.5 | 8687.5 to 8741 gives 0.00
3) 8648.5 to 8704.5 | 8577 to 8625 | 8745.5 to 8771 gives 0.05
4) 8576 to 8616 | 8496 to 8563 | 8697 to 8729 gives 0.00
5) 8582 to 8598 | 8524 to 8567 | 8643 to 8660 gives -0.03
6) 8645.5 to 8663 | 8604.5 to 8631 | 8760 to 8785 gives 0.08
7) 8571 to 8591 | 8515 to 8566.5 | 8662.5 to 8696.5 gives -0.01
